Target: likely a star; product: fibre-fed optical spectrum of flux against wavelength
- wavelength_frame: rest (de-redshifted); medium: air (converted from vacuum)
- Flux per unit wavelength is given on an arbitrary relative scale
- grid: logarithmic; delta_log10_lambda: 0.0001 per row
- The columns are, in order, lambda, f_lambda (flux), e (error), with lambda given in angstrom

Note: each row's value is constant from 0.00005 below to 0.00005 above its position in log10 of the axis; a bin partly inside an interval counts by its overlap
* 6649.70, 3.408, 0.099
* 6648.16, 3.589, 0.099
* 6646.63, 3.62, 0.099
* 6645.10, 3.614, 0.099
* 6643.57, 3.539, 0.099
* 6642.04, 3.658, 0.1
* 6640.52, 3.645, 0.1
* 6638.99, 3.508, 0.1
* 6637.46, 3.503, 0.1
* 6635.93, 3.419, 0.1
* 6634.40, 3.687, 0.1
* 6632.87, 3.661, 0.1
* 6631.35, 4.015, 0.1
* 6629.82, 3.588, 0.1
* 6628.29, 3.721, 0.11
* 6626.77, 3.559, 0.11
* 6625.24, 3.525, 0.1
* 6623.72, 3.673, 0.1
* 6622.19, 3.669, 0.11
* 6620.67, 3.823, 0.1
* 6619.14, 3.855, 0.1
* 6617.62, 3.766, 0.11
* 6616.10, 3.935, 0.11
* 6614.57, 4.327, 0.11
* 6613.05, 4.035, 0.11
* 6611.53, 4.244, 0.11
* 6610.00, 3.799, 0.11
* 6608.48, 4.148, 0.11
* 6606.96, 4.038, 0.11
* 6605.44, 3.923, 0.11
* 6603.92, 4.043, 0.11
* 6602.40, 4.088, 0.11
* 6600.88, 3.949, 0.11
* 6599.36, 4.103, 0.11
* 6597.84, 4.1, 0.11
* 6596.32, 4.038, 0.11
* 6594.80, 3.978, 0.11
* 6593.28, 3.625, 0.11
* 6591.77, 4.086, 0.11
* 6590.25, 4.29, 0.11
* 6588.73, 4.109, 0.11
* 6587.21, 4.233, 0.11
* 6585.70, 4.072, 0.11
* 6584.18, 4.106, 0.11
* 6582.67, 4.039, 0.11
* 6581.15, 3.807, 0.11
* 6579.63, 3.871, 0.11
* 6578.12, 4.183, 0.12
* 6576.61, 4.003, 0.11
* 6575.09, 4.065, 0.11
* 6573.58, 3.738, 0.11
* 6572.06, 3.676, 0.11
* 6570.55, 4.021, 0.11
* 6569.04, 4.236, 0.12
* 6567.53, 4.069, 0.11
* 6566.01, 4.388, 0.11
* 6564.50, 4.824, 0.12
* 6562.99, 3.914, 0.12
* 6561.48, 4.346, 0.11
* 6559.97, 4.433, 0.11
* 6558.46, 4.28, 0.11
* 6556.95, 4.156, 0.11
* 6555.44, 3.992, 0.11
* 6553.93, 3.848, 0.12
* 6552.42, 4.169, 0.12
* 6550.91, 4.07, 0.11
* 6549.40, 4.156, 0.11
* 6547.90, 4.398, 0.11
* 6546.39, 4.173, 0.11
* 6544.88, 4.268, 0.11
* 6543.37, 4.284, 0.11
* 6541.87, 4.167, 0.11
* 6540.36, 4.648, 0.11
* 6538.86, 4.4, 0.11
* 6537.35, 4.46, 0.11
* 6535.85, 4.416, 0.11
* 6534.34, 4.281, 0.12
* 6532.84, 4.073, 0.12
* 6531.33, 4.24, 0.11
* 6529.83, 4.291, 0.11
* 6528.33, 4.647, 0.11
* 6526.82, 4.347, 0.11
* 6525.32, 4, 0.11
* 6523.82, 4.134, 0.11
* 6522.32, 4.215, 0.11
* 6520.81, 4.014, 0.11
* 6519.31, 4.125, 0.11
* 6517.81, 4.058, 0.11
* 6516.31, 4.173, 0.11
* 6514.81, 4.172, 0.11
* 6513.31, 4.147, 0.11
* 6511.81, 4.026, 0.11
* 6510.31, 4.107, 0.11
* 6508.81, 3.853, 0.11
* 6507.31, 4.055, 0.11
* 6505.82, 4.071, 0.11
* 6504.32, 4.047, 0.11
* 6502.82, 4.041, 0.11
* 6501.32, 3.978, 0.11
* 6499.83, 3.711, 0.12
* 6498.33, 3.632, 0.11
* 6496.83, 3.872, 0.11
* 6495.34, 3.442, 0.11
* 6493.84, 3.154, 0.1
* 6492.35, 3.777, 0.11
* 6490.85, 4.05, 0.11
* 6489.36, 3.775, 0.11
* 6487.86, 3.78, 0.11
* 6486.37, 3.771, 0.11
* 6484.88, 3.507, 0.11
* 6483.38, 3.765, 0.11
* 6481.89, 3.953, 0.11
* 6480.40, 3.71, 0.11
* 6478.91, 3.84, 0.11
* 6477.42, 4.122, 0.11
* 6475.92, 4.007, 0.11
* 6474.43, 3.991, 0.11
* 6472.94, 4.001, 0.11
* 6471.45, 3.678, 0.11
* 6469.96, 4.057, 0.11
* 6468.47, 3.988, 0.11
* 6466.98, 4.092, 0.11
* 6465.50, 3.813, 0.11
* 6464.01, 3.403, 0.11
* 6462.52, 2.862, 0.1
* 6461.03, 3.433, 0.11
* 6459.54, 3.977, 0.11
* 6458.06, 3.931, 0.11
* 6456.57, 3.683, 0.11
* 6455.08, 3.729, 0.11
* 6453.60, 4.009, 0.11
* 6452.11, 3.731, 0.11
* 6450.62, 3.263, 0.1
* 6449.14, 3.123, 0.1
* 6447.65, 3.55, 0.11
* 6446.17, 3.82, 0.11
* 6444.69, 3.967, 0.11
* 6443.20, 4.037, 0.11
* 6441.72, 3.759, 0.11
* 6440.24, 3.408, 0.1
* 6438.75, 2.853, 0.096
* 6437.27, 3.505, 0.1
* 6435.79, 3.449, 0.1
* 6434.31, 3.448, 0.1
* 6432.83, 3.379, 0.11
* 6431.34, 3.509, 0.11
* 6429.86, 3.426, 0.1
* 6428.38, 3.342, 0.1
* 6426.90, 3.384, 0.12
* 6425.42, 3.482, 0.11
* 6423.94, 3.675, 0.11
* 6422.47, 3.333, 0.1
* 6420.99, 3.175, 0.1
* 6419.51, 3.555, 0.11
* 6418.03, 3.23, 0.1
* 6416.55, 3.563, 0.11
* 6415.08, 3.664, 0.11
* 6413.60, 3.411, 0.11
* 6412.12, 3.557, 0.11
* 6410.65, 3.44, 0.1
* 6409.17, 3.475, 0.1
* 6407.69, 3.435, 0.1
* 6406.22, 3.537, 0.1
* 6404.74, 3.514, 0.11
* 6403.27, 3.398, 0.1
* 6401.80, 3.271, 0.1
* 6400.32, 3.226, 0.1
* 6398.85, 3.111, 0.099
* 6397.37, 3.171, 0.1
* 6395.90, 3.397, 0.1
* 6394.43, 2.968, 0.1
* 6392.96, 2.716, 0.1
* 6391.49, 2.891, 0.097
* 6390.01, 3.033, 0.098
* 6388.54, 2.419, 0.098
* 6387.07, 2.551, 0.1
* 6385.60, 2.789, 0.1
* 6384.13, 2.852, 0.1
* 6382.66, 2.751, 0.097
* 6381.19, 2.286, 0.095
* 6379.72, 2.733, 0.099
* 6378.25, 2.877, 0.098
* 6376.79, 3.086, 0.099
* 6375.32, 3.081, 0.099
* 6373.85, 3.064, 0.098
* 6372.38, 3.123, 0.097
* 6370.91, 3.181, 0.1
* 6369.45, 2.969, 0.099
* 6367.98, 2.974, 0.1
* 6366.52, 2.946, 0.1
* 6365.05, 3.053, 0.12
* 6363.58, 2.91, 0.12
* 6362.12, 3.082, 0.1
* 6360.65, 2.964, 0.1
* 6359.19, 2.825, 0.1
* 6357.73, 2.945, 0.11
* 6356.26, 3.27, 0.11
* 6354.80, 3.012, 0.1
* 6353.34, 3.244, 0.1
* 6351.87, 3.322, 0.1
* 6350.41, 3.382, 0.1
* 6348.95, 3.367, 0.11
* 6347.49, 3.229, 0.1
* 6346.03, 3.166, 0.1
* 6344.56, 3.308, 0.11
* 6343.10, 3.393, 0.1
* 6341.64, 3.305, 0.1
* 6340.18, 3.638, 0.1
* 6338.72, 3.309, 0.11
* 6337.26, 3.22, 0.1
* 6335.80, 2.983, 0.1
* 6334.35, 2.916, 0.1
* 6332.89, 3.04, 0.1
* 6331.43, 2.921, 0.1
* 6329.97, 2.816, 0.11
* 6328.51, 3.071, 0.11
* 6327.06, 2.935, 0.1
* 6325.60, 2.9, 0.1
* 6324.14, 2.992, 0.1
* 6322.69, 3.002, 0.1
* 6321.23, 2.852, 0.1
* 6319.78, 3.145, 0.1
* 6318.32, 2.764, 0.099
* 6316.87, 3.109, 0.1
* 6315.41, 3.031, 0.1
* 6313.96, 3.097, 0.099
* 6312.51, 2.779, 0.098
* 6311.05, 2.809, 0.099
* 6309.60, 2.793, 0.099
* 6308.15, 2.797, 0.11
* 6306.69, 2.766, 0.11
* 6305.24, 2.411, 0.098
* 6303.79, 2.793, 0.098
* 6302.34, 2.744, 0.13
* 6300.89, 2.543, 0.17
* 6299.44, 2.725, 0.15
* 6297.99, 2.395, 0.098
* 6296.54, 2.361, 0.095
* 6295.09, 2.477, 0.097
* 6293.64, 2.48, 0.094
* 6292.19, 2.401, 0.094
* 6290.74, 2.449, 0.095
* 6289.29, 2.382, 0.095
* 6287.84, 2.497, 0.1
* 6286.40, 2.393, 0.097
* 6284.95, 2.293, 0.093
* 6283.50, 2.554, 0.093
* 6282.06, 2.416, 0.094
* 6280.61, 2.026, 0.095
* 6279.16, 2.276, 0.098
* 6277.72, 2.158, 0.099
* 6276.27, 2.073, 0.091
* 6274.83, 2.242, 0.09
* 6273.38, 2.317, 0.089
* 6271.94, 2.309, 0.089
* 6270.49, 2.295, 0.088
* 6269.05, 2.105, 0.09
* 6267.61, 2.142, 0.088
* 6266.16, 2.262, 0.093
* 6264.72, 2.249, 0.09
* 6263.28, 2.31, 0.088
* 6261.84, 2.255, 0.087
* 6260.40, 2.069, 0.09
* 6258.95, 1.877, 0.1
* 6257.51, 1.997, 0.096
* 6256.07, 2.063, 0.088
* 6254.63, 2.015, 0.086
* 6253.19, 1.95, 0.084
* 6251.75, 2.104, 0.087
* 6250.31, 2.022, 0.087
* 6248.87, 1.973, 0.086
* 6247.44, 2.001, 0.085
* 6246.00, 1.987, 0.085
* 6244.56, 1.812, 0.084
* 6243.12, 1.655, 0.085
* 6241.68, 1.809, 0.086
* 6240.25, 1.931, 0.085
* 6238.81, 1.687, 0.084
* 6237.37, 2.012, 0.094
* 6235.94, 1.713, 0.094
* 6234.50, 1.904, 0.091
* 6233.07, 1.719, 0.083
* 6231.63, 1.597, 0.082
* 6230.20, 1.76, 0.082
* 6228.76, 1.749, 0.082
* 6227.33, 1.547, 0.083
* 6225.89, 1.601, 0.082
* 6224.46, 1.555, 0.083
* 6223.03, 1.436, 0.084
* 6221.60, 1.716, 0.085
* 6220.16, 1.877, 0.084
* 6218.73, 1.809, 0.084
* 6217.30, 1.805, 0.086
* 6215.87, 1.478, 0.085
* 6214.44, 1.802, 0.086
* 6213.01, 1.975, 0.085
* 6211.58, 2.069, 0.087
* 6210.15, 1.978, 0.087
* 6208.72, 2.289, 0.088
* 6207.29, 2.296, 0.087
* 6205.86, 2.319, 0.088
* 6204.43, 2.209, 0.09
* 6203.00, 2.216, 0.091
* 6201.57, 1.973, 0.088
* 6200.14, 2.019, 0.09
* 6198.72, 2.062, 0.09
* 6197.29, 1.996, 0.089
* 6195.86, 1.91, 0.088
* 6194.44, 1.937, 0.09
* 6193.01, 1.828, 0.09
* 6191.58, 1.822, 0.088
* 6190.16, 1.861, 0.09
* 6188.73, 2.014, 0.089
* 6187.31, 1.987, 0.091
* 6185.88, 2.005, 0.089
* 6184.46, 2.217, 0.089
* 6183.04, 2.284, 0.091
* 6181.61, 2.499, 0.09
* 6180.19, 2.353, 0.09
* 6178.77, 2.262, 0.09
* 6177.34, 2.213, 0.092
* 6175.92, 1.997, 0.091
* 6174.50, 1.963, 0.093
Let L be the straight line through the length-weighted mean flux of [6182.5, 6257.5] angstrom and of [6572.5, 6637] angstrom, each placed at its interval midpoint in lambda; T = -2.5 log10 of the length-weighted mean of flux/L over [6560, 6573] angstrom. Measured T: -0.13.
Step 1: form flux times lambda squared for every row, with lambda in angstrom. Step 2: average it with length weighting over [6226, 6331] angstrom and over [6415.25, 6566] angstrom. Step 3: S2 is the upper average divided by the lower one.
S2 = 1.78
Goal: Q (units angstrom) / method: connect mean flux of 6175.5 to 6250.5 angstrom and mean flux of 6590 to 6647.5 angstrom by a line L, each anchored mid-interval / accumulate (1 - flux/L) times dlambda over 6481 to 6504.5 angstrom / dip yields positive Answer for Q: -3.7 angstrom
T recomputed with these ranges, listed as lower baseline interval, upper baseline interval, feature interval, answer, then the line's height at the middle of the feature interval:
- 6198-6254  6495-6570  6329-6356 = -0.16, 2.75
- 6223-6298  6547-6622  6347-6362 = -0.19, 2.65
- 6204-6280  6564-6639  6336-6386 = -0.18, 2.62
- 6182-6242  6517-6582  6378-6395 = 0.13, 3.08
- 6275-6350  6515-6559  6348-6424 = 0.04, 3.26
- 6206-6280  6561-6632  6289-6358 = -0.21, 2.42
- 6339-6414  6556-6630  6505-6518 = -0.11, 3.67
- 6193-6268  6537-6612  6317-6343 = -0.19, 2.56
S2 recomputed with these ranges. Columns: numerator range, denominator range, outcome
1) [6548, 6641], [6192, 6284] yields 2.24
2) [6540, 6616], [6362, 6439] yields 1.36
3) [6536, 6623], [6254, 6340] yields 1.74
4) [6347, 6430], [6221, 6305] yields 1.55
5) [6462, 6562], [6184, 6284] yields 2.21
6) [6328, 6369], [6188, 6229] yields 1.72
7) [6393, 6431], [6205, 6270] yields 1.86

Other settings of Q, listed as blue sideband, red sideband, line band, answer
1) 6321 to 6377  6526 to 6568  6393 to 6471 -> 2.0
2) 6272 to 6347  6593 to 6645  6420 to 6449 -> -2.8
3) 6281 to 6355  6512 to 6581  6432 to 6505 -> 0.5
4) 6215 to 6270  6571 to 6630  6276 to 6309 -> -4.3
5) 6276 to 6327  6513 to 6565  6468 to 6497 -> 0.3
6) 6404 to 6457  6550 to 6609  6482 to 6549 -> -3.9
